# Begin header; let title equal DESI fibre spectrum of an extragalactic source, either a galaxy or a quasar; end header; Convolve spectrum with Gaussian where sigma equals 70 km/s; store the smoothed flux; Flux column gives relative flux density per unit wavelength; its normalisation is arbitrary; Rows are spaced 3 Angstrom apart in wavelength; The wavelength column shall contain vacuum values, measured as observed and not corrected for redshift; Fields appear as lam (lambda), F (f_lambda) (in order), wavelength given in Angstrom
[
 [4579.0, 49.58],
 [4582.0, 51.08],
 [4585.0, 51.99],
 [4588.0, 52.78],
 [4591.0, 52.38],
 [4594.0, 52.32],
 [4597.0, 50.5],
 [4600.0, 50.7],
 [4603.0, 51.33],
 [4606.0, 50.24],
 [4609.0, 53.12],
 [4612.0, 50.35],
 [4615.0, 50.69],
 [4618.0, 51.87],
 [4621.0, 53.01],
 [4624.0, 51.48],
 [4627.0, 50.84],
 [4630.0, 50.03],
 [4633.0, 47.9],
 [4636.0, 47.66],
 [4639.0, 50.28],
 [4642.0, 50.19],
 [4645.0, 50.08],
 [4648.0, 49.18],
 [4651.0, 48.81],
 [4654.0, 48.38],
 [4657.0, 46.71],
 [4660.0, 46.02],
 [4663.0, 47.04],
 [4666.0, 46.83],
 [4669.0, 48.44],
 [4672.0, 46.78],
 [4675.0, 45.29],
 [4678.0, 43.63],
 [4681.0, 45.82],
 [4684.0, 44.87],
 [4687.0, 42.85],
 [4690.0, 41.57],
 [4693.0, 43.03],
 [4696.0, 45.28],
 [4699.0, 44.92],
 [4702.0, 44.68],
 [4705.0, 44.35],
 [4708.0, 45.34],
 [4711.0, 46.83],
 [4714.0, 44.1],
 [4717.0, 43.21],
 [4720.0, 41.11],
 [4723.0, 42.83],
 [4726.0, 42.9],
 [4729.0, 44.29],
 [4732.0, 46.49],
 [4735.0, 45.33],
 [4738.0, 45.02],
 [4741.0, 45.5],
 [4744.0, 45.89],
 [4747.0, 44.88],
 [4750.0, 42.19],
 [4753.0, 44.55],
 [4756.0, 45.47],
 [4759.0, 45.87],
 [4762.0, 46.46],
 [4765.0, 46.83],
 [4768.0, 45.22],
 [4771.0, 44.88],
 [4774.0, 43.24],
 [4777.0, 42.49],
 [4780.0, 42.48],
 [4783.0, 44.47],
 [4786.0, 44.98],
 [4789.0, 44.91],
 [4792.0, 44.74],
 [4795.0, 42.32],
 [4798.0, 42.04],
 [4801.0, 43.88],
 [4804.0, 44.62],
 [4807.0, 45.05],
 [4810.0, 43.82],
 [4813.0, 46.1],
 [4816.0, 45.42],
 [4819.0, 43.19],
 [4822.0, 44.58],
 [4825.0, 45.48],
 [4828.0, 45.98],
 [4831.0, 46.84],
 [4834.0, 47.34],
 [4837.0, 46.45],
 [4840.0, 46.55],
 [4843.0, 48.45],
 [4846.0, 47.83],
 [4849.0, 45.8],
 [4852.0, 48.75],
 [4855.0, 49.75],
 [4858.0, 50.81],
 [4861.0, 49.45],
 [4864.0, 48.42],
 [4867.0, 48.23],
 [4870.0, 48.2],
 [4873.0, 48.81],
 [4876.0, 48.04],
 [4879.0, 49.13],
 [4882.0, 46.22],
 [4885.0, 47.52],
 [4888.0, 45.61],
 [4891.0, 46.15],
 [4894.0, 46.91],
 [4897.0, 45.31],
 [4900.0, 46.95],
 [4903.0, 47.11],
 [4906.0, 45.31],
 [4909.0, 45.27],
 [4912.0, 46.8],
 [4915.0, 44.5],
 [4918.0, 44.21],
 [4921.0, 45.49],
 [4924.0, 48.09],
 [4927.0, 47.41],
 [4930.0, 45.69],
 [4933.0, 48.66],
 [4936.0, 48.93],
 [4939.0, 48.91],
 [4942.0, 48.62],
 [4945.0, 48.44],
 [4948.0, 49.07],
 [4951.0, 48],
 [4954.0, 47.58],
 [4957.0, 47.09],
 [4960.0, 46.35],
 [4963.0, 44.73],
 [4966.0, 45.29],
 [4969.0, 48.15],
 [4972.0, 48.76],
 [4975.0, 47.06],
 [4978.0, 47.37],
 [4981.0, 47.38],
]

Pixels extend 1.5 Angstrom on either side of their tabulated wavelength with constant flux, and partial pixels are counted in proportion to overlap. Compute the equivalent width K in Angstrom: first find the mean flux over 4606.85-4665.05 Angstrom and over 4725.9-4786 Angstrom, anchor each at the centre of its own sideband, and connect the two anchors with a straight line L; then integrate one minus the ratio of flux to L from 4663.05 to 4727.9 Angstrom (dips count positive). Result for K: 3.67 Angstrom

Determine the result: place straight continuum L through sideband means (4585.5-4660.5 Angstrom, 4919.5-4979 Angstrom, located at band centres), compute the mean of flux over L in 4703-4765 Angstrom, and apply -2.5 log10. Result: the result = 0.108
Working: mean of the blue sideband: 50.4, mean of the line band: 44.7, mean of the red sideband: 47.5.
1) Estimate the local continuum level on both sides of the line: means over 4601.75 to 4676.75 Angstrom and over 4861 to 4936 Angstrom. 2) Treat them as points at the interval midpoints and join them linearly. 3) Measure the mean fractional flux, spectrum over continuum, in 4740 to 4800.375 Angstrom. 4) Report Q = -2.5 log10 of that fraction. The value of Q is 0.085 mag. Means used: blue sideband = 49.3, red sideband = 46.9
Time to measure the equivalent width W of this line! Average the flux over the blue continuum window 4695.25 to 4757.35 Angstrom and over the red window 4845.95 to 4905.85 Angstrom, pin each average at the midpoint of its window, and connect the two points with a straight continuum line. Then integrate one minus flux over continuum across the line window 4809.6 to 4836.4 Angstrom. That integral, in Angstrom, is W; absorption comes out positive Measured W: 0.6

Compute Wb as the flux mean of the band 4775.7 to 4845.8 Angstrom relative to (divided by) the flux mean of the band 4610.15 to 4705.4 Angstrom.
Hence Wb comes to 0.95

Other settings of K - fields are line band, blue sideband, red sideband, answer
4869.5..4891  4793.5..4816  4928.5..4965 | -0.7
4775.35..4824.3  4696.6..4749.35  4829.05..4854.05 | 2.4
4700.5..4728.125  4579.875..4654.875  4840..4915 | 3.1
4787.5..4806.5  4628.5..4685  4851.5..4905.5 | 1.6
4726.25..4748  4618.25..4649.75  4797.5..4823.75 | 0.7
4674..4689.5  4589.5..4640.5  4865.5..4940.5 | 1.8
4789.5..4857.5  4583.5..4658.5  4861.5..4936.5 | 3.0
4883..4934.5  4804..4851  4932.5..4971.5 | 0.8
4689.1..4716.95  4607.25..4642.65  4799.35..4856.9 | 2.5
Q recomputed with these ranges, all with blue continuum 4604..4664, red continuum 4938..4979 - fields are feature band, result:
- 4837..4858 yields 0.01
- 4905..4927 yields 0.05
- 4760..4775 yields 0.08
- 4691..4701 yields 0.12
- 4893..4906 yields 0.03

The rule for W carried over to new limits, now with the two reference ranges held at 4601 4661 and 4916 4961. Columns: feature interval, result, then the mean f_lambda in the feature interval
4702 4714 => 1.0 Angstrom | 45.2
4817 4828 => 0.8 Angstrom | 44.7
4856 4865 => -0.3 Angstrom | 49.6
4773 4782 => 1.1 Angstrom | 42.8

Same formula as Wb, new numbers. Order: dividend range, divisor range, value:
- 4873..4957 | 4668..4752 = 1.06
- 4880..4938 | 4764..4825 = 1.05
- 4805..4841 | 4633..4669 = 0.94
